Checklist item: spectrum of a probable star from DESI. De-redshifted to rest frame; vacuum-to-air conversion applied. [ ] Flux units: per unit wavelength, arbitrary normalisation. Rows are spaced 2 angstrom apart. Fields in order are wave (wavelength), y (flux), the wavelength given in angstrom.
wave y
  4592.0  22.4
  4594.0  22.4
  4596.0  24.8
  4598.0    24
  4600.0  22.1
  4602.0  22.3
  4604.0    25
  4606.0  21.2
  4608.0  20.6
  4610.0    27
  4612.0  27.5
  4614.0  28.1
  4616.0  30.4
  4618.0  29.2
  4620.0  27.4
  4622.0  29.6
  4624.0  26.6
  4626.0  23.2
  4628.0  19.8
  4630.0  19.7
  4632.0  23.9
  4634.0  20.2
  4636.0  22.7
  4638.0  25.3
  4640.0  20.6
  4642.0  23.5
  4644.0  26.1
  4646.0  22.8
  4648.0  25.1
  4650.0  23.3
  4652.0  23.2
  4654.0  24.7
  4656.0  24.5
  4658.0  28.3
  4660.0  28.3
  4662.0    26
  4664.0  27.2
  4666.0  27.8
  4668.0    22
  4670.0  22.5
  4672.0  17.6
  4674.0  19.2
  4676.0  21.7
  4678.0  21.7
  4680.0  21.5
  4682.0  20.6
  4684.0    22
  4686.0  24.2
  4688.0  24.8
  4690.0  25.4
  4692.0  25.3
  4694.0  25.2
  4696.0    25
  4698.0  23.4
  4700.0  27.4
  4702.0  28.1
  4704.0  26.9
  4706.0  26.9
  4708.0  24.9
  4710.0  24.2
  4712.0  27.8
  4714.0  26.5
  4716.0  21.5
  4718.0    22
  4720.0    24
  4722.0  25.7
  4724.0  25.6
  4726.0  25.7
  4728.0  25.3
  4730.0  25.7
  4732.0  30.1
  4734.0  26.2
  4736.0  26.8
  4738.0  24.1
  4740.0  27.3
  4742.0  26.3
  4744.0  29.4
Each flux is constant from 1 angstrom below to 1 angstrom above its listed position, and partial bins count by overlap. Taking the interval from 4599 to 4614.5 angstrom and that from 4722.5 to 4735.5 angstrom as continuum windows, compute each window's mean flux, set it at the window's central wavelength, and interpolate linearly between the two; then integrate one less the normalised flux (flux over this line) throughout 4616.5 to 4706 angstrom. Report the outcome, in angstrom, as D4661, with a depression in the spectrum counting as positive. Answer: 3.2 angstrom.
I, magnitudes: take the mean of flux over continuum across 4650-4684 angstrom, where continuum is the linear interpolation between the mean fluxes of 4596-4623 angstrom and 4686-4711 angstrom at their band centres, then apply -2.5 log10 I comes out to 0.09 mag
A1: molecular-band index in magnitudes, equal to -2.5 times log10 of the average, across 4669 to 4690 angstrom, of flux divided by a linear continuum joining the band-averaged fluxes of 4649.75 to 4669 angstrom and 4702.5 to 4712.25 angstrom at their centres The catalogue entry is 0.19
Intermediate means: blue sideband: 25.6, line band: 21.8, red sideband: 26.1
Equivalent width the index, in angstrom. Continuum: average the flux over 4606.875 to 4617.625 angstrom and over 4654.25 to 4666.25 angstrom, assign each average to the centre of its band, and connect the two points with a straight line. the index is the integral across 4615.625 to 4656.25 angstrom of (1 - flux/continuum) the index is 3.8 angstrom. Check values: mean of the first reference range 26.8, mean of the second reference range 26.8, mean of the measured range 24.3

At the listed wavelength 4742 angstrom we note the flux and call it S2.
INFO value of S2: 26.3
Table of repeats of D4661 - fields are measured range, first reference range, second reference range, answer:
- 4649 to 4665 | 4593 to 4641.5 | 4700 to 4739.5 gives -0.53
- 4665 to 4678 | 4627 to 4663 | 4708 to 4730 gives 1.28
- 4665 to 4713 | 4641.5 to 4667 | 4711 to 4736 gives 2.86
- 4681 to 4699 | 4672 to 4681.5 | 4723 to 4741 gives -1.62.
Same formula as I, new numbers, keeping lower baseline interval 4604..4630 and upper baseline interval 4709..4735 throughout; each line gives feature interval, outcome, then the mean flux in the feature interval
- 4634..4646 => 0.10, 23.3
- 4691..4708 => -0.02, 26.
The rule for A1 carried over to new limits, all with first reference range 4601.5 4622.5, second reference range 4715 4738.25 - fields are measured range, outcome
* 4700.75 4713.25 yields -0.044 mag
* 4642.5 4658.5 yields 0.056 mag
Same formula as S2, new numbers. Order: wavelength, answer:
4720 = 24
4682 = 20.6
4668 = 22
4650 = 23.3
